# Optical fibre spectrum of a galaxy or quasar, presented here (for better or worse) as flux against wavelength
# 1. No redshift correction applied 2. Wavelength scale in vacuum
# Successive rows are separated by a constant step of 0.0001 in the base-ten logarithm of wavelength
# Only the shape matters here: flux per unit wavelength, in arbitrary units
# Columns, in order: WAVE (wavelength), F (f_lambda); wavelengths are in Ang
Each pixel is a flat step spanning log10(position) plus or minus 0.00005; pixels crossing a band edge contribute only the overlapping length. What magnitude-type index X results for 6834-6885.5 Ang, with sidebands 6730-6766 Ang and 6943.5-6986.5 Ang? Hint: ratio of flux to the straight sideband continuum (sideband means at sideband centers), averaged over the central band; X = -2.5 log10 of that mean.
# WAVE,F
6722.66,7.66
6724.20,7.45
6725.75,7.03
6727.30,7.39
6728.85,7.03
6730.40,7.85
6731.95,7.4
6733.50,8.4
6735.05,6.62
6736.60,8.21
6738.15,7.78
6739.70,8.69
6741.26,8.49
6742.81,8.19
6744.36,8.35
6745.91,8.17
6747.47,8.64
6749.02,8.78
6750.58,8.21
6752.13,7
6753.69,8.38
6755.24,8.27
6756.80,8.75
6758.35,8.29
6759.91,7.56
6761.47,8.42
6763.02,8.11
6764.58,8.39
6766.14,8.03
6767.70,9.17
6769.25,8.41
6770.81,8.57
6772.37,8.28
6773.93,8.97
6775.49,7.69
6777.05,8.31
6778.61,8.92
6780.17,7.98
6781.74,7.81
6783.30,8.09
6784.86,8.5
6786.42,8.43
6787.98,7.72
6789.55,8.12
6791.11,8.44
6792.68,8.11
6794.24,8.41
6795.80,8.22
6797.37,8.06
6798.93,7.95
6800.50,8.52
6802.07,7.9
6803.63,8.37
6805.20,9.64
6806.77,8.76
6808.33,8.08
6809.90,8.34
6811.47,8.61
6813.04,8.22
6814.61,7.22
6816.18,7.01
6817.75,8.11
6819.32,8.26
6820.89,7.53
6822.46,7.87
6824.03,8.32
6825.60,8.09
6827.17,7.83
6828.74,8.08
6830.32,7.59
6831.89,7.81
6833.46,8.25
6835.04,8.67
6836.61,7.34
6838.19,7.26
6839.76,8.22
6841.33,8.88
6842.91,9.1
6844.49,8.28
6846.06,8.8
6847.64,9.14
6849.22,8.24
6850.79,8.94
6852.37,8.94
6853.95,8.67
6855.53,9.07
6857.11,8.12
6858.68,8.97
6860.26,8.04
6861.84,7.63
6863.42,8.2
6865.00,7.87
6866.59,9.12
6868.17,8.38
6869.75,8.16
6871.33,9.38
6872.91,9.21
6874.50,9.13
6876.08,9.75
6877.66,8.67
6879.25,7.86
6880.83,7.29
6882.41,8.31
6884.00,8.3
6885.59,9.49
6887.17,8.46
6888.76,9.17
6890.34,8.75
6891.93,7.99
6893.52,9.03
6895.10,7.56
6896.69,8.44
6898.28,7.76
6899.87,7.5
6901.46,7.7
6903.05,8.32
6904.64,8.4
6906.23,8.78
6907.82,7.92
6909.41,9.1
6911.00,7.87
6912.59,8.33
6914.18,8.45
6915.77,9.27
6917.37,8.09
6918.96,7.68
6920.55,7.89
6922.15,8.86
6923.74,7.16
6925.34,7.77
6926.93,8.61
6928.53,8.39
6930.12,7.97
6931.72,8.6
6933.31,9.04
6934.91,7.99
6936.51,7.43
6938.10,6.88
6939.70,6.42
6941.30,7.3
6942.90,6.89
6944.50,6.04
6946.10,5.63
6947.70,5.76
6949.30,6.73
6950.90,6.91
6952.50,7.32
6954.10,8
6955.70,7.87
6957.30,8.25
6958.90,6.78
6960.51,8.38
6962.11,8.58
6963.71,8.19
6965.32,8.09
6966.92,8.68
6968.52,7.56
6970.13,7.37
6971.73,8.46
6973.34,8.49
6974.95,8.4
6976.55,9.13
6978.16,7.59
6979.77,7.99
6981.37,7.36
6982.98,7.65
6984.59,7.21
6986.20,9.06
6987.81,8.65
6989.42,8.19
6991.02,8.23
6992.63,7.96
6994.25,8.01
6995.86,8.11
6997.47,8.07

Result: -0.082 mag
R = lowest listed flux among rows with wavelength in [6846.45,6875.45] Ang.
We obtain 7.63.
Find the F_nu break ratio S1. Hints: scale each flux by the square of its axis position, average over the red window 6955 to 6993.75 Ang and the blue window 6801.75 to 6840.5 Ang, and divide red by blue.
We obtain 1.0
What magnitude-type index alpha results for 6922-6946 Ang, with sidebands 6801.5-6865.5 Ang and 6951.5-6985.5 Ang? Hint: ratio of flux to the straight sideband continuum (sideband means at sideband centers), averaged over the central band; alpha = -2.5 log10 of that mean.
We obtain 0.06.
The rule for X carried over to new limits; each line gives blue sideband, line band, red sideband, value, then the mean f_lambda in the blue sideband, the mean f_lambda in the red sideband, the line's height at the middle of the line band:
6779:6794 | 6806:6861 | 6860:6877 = 0.02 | 8.16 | 8.64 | 8.44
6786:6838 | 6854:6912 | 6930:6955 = -0.11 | 8.1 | 7.16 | 7.59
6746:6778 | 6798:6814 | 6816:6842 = -0.04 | 8.31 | 7.97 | 8.09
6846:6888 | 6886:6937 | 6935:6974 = -0.04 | 8.59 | 7.42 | 8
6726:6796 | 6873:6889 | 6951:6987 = -0.08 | 8.16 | 8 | 8.07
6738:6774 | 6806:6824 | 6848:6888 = 0.06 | 8.33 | 8.57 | 8.46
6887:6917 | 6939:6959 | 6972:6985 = 0.18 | 8.35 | 8.02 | 8.15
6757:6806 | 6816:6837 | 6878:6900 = 0.05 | 8.31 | 8.31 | 8.31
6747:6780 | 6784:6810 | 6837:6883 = 0.01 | 8.33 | 8.53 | 8.4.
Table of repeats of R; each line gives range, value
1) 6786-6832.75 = 7.01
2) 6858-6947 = 5.63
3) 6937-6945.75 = 6.04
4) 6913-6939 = 6.88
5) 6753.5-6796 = 7.56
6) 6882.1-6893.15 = 7.99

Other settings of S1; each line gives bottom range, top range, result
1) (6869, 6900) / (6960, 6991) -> 0.98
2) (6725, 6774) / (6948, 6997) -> 1.05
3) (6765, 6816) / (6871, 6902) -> 1.05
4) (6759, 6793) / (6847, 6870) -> 1.05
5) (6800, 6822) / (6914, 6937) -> 1.04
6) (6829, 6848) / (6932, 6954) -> 0.88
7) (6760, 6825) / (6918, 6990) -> 0.99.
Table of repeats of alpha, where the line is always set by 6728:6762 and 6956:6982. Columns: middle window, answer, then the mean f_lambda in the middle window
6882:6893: -0.08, 8.65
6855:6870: -0.04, 8.35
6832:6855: -0.05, 8.47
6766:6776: -0.06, 8.5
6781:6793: -0.01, 8.16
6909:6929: -0.02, 8.25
